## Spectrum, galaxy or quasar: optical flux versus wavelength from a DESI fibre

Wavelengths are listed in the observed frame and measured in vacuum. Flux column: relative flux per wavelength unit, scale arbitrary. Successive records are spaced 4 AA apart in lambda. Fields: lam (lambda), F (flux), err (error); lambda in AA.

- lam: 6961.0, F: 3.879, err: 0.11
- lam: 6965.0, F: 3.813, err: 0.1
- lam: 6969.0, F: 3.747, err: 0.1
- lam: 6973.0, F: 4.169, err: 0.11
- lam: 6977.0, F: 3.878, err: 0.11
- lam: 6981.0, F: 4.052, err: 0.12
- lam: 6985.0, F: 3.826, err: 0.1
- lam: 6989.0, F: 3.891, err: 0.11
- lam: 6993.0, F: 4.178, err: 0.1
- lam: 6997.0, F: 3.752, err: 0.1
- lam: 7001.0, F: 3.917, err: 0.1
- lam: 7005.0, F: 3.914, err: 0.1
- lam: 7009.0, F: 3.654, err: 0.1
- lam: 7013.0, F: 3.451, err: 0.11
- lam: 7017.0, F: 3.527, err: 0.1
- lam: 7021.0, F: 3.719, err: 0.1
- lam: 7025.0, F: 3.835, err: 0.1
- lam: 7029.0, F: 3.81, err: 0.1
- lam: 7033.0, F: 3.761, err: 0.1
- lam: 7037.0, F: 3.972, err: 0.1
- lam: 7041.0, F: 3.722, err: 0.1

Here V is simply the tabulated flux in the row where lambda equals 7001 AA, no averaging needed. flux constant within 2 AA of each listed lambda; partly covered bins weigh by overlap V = 3.917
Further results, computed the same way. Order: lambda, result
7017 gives 3.527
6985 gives 3.826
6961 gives 3.879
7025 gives 3.835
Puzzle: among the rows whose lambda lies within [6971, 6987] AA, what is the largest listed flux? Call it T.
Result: 4.169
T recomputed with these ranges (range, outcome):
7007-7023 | 3.719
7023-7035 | 3.835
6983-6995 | 4.178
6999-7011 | 3.917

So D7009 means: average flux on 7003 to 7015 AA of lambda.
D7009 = 3.67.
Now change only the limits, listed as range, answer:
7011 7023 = 3.57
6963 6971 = 3.78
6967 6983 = 3.96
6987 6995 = 4.03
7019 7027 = 3.78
